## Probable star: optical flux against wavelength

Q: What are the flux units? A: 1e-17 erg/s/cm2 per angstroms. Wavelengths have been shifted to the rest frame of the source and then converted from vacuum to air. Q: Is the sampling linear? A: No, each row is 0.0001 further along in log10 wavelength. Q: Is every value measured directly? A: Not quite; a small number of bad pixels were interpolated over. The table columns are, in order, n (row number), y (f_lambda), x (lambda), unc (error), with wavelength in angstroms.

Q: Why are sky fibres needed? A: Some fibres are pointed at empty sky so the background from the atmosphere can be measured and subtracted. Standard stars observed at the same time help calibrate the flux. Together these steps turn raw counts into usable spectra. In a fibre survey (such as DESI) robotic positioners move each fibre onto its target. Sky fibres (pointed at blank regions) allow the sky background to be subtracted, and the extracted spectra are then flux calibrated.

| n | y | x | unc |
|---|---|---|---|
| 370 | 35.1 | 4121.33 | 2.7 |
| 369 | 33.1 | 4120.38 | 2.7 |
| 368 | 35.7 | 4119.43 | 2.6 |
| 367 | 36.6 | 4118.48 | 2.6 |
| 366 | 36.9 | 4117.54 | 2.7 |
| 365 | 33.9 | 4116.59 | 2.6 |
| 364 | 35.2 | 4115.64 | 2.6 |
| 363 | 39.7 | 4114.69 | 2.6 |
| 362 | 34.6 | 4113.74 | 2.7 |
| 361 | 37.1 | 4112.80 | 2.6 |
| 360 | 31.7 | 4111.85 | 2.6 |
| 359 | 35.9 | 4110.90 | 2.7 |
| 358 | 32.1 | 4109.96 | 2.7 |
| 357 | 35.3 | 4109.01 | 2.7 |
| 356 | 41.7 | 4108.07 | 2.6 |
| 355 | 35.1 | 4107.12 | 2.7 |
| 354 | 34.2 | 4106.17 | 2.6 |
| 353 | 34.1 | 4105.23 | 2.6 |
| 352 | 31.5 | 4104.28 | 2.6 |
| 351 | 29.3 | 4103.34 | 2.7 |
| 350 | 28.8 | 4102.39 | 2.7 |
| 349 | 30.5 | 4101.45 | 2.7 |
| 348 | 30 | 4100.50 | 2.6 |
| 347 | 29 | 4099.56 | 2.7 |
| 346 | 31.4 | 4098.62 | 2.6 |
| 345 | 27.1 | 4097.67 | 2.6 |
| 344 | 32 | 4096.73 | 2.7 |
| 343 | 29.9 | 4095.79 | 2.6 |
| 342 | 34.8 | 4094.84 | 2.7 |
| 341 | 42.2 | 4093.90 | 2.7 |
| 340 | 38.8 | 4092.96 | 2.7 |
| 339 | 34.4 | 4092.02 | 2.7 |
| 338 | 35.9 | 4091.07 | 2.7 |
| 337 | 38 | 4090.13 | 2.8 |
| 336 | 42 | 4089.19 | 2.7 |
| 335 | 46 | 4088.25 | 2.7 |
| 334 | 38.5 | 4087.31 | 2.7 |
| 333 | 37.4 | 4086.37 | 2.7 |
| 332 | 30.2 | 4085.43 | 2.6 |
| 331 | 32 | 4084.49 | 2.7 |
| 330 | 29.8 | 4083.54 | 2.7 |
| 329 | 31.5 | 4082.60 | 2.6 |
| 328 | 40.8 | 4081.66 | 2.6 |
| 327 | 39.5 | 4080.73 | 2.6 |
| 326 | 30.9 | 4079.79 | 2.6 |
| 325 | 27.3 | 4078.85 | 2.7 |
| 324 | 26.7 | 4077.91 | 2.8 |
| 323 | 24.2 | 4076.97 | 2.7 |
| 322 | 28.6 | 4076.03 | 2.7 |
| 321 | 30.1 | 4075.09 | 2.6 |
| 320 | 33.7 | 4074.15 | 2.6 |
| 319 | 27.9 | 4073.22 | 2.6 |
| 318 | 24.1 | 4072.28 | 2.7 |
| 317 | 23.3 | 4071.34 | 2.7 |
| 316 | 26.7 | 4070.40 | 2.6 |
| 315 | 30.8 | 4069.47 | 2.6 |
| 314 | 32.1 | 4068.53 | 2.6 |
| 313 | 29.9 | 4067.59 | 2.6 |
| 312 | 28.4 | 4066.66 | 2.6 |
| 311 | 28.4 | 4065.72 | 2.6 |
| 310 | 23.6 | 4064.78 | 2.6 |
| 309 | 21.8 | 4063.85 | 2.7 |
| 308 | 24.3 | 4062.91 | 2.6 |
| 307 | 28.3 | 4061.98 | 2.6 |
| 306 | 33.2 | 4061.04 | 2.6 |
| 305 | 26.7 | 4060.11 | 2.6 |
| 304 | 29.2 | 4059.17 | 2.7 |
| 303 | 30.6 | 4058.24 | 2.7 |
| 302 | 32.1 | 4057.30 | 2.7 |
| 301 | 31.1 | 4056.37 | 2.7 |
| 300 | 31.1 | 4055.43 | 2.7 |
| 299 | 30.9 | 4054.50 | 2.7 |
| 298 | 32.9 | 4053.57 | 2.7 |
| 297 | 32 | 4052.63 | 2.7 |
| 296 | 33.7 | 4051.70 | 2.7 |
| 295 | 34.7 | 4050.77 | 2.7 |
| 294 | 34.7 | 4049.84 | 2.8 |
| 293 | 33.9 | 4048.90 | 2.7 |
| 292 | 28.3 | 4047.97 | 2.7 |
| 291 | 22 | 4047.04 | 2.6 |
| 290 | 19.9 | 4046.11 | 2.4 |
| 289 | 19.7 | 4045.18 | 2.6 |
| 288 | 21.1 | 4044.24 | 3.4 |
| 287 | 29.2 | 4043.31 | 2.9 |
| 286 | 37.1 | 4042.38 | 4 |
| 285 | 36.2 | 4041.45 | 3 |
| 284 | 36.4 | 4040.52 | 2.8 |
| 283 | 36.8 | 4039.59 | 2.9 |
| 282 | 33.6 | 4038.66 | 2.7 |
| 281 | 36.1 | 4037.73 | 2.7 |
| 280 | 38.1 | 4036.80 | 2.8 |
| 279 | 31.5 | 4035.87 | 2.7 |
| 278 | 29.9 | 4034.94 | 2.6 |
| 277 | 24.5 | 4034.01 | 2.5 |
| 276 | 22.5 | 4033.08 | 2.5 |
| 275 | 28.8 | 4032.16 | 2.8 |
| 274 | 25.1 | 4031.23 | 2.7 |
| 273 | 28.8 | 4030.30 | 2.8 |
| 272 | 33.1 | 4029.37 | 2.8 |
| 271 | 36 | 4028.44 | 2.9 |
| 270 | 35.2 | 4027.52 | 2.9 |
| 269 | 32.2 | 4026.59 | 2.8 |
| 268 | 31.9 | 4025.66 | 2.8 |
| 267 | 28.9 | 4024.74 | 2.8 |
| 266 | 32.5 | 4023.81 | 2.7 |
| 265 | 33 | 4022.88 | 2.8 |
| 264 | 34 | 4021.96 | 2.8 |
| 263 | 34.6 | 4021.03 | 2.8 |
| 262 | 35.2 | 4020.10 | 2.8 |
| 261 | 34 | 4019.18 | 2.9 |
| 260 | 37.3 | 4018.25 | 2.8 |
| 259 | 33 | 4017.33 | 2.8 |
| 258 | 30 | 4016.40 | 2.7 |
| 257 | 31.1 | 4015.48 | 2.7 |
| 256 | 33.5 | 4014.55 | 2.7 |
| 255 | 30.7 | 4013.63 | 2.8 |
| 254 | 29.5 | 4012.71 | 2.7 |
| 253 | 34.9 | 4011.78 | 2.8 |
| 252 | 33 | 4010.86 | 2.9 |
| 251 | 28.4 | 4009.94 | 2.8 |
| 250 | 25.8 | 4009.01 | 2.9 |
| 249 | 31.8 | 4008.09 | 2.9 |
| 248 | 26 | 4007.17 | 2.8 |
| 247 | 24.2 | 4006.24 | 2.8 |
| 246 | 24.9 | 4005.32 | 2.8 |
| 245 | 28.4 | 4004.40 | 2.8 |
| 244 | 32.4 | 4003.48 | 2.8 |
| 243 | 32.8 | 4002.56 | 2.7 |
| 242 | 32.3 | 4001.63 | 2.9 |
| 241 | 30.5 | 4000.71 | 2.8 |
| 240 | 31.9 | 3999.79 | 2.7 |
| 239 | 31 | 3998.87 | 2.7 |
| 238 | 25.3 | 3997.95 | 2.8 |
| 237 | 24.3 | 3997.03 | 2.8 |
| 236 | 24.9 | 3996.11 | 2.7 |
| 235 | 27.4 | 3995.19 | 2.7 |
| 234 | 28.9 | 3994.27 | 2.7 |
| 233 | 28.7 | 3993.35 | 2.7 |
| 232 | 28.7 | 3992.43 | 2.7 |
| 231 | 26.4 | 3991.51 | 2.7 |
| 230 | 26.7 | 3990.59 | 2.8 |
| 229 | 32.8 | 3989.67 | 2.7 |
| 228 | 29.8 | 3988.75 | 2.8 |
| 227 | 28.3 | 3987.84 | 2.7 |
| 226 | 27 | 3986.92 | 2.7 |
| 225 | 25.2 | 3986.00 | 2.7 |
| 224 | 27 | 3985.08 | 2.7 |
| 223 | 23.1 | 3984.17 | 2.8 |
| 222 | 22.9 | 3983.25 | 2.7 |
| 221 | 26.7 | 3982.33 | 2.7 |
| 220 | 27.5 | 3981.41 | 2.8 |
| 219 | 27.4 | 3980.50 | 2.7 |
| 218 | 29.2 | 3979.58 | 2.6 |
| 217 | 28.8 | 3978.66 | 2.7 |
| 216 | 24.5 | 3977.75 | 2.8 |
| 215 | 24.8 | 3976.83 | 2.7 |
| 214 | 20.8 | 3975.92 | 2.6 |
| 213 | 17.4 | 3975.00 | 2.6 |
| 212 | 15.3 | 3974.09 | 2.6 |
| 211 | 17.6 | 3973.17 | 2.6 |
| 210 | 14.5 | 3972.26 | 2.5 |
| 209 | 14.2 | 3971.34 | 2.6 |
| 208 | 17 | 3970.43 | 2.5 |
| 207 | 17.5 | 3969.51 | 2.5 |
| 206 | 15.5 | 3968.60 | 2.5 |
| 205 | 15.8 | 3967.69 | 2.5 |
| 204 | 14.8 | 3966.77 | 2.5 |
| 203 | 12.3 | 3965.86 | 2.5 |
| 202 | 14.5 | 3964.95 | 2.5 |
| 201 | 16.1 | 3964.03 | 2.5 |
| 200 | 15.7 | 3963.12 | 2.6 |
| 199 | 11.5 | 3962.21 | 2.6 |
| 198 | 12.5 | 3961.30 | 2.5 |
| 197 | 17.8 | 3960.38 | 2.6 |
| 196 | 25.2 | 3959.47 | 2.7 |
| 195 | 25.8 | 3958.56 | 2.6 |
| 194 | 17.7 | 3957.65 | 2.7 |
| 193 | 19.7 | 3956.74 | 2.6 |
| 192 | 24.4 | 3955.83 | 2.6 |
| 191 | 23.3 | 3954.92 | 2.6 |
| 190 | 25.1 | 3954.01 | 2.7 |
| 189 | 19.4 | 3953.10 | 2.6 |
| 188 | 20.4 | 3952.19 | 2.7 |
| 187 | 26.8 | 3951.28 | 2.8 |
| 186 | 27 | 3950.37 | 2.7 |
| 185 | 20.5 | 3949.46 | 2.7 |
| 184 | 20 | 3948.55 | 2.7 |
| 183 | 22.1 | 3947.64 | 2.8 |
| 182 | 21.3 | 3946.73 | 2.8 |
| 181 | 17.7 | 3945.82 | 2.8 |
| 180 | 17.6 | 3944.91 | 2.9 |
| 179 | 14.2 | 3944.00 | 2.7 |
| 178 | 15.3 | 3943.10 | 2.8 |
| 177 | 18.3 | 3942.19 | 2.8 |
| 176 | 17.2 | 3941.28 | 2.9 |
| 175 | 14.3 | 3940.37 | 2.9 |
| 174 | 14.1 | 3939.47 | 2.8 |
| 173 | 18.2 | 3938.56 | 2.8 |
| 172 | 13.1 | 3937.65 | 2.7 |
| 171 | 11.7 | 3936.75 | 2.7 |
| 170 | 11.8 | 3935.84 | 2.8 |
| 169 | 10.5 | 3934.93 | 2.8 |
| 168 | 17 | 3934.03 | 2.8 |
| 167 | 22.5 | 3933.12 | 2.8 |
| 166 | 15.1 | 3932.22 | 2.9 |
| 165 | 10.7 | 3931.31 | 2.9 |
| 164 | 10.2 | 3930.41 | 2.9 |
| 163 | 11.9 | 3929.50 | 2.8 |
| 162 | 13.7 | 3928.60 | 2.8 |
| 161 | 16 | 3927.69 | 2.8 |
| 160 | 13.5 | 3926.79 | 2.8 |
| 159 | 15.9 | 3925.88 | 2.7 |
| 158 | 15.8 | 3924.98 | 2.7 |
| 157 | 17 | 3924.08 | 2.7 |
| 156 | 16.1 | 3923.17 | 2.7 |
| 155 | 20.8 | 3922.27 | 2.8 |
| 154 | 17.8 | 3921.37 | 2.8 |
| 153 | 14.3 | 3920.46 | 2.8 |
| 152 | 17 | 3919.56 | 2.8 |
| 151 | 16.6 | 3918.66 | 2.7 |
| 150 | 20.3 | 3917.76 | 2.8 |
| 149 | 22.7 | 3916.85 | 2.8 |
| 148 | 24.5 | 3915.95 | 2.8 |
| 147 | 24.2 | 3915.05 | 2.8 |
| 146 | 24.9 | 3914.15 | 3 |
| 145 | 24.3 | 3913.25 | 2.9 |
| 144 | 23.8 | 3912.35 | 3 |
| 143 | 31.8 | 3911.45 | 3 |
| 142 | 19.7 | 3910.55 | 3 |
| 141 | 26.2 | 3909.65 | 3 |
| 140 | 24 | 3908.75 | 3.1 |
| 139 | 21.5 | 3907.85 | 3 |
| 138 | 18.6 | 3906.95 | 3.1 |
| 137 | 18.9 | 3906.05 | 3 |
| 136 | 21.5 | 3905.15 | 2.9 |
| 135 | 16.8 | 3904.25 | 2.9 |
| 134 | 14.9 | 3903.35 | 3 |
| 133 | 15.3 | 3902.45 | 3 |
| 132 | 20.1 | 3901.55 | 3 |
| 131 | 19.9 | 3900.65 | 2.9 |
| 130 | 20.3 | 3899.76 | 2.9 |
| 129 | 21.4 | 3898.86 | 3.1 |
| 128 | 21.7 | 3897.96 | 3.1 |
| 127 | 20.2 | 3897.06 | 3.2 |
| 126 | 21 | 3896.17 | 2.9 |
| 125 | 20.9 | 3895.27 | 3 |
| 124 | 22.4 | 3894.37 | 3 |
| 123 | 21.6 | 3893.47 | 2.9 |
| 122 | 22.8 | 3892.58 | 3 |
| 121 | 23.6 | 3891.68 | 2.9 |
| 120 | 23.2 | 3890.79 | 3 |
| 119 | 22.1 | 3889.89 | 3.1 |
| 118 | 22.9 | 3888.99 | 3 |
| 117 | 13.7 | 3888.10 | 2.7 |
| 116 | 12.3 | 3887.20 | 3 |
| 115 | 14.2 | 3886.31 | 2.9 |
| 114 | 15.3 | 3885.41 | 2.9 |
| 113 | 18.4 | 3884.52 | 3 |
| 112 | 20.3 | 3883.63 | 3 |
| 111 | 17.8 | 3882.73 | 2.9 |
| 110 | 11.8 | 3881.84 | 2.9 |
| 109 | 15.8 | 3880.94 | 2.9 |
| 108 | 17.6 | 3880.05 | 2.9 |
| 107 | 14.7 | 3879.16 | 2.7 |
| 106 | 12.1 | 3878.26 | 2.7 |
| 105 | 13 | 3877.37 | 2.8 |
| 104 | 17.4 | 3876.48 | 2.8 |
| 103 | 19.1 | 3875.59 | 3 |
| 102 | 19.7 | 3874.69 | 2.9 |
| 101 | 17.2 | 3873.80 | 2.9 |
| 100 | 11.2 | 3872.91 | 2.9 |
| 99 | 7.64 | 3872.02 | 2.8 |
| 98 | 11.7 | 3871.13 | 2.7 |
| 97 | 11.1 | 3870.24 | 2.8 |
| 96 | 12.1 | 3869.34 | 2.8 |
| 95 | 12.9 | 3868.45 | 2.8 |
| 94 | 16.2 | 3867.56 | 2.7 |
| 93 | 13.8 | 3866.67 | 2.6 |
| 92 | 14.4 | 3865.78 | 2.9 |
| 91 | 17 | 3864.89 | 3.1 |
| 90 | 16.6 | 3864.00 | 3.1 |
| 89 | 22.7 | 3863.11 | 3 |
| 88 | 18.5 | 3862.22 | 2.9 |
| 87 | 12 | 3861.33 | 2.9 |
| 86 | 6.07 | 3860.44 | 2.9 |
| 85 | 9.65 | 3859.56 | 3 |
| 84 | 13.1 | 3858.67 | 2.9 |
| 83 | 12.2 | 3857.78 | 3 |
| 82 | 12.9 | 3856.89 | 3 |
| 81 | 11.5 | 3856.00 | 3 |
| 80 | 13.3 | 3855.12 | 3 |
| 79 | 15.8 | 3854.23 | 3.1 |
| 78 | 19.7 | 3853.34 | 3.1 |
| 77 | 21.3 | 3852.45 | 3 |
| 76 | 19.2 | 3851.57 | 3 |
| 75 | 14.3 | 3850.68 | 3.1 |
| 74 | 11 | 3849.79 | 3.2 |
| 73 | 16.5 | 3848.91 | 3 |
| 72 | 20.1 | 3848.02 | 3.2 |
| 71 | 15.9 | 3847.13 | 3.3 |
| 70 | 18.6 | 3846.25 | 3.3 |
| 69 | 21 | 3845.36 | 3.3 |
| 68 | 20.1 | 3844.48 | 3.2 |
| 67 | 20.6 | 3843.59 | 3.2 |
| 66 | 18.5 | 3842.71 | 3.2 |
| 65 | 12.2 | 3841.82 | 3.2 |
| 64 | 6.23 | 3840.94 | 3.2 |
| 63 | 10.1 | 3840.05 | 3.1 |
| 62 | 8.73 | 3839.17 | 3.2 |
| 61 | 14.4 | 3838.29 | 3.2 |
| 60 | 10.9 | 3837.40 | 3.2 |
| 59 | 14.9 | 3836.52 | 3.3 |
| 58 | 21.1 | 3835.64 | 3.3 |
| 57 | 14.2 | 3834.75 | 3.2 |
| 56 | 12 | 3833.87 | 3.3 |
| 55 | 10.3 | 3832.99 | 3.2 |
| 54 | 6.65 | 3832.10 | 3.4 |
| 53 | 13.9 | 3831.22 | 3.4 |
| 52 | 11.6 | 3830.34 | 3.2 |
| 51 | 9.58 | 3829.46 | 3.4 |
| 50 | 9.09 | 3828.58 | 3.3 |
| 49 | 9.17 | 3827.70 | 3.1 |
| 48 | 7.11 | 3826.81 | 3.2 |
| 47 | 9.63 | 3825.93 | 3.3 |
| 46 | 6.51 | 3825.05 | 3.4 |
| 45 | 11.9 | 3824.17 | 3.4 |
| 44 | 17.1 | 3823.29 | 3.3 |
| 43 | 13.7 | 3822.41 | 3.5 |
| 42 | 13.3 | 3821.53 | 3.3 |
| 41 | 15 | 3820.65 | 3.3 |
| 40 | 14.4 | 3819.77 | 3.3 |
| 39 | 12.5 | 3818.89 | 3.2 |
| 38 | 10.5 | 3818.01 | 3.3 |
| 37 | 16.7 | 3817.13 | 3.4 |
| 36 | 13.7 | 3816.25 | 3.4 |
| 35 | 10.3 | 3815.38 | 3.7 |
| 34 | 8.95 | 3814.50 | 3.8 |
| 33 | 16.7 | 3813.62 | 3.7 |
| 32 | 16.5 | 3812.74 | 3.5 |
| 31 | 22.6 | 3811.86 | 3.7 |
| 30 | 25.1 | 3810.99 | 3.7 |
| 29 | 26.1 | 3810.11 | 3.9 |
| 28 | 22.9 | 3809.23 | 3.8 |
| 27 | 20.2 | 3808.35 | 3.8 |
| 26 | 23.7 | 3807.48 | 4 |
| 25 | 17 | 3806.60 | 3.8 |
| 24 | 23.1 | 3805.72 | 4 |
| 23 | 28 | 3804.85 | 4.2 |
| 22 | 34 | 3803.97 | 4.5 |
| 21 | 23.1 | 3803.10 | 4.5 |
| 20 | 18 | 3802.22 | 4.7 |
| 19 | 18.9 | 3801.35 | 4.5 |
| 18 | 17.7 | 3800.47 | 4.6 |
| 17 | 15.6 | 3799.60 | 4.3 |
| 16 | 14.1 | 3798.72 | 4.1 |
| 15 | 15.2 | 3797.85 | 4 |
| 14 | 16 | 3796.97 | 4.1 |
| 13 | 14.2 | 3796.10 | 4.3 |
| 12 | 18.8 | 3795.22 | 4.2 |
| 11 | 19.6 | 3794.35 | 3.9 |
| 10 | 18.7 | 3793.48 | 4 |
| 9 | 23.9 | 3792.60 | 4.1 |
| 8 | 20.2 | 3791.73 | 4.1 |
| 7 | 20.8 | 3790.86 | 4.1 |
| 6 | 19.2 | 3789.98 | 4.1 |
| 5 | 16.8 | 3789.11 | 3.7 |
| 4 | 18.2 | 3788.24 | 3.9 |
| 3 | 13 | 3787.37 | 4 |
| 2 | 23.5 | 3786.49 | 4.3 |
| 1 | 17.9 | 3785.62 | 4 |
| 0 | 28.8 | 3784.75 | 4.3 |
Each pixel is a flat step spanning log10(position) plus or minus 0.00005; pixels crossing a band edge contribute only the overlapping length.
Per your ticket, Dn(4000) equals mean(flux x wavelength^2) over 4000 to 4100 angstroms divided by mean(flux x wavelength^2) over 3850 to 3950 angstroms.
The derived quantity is 1.95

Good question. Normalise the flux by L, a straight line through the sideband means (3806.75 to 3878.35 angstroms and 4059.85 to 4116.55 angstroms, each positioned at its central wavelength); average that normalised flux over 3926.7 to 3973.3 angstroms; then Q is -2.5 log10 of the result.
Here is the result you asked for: 0.28 mag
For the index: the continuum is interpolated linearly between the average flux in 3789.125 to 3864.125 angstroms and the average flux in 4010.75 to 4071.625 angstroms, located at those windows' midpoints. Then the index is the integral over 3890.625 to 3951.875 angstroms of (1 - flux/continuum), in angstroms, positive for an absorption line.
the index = 9.14 angstroms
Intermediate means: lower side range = 15.8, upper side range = 30.7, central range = 18.9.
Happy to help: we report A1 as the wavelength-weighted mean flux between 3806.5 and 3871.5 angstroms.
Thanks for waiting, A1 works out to 14.5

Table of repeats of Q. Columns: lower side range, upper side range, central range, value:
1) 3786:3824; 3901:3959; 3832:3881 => 0.25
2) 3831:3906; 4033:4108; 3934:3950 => 0.30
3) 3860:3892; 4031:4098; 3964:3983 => 0.20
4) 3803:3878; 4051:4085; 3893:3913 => -0.10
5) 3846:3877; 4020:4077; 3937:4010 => 0.08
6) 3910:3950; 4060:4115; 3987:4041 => -0.20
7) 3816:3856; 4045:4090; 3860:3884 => 0.11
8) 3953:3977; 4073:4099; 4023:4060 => -0.11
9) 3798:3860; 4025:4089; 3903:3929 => 0.07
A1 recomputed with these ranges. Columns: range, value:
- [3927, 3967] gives 17.4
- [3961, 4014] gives 24.5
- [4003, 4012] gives 28.9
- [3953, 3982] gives 19.5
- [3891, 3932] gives 19.5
